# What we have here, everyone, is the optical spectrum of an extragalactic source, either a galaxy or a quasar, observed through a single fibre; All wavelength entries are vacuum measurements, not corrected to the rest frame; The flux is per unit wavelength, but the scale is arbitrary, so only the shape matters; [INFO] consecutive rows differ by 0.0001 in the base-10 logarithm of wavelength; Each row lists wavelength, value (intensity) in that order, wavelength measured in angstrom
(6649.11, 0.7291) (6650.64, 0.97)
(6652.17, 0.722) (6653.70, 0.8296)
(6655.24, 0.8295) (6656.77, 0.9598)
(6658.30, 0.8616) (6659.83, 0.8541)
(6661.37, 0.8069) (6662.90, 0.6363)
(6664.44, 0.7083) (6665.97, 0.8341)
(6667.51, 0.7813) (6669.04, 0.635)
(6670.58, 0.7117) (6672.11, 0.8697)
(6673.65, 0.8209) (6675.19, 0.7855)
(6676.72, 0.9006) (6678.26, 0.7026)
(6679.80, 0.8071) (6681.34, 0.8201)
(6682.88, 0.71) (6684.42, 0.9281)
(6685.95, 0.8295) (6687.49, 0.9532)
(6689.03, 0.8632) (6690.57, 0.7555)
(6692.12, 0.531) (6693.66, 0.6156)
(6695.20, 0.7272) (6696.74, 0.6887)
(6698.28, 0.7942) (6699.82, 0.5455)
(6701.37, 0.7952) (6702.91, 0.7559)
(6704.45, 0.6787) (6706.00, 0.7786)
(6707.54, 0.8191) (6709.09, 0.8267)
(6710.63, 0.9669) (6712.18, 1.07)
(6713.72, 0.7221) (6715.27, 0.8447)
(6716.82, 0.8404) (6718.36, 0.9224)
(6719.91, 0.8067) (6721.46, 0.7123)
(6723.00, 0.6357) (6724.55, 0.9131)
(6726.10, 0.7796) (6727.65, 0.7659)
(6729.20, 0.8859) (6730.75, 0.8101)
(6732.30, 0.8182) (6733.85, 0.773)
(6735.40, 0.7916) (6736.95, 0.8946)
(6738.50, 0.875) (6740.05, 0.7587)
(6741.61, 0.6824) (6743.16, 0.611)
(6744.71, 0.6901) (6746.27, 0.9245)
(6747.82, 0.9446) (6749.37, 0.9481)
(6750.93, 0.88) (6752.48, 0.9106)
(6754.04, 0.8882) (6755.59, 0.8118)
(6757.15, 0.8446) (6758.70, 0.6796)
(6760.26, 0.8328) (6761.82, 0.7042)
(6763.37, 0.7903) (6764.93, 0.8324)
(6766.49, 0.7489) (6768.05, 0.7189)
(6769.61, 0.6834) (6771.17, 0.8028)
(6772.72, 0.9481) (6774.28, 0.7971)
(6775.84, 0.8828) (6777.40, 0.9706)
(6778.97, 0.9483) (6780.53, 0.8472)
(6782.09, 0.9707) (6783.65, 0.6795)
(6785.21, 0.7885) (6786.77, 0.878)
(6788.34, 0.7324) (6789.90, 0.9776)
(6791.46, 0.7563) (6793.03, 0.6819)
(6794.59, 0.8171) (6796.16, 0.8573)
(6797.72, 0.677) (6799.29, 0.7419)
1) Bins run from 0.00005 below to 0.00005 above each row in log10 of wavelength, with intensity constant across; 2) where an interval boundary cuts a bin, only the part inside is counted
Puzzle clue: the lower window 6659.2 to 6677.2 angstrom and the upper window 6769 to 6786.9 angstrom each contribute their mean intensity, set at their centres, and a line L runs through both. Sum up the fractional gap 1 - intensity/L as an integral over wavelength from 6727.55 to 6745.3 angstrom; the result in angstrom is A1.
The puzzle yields 0.9 angstrom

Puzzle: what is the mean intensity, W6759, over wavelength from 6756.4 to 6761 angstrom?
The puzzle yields 0.785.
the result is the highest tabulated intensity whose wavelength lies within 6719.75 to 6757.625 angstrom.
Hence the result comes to 0.9481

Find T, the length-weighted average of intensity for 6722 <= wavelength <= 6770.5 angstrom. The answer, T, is 0.8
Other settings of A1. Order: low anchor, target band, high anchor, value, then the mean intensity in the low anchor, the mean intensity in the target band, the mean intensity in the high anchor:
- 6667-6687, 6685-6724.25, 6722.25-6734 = 0.78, 0.795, 0.782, 0.799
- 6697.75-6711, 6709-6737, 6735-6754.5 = -1.17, 0.767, 0.829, 0.83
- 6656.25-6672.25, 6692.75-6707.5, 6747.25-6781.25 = 1.63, 0.781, 0.713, 0.836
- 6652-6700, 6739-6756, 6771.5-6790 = 0.26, 0.779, 0.824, 0.863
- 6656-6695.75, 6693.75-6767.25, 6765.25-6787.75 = 0.90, 0.785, 0.801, 0.832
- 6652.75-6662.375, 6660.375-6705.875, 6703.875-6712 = 4.48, 0.849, 0.759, 0.835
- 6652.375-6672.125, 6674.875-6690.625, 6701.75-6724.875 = -0.53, 0.789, 0.828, 0.818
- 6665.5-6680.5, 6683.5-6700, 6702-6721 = 1.07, 0.784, 0.756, 0.834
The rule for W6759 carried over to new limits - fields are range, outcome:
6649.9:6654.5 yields 0.839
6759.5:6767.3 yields 0.781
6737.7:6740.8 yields 0.819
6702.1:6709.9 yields 0.773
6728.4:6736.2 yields 0.816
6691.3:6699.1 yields 0.671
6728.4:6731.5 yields 0.847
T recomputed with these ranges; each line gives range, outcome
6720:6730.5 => 0.785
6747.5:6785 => 0.834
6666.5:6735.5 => 0.789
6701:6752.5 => 0.818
